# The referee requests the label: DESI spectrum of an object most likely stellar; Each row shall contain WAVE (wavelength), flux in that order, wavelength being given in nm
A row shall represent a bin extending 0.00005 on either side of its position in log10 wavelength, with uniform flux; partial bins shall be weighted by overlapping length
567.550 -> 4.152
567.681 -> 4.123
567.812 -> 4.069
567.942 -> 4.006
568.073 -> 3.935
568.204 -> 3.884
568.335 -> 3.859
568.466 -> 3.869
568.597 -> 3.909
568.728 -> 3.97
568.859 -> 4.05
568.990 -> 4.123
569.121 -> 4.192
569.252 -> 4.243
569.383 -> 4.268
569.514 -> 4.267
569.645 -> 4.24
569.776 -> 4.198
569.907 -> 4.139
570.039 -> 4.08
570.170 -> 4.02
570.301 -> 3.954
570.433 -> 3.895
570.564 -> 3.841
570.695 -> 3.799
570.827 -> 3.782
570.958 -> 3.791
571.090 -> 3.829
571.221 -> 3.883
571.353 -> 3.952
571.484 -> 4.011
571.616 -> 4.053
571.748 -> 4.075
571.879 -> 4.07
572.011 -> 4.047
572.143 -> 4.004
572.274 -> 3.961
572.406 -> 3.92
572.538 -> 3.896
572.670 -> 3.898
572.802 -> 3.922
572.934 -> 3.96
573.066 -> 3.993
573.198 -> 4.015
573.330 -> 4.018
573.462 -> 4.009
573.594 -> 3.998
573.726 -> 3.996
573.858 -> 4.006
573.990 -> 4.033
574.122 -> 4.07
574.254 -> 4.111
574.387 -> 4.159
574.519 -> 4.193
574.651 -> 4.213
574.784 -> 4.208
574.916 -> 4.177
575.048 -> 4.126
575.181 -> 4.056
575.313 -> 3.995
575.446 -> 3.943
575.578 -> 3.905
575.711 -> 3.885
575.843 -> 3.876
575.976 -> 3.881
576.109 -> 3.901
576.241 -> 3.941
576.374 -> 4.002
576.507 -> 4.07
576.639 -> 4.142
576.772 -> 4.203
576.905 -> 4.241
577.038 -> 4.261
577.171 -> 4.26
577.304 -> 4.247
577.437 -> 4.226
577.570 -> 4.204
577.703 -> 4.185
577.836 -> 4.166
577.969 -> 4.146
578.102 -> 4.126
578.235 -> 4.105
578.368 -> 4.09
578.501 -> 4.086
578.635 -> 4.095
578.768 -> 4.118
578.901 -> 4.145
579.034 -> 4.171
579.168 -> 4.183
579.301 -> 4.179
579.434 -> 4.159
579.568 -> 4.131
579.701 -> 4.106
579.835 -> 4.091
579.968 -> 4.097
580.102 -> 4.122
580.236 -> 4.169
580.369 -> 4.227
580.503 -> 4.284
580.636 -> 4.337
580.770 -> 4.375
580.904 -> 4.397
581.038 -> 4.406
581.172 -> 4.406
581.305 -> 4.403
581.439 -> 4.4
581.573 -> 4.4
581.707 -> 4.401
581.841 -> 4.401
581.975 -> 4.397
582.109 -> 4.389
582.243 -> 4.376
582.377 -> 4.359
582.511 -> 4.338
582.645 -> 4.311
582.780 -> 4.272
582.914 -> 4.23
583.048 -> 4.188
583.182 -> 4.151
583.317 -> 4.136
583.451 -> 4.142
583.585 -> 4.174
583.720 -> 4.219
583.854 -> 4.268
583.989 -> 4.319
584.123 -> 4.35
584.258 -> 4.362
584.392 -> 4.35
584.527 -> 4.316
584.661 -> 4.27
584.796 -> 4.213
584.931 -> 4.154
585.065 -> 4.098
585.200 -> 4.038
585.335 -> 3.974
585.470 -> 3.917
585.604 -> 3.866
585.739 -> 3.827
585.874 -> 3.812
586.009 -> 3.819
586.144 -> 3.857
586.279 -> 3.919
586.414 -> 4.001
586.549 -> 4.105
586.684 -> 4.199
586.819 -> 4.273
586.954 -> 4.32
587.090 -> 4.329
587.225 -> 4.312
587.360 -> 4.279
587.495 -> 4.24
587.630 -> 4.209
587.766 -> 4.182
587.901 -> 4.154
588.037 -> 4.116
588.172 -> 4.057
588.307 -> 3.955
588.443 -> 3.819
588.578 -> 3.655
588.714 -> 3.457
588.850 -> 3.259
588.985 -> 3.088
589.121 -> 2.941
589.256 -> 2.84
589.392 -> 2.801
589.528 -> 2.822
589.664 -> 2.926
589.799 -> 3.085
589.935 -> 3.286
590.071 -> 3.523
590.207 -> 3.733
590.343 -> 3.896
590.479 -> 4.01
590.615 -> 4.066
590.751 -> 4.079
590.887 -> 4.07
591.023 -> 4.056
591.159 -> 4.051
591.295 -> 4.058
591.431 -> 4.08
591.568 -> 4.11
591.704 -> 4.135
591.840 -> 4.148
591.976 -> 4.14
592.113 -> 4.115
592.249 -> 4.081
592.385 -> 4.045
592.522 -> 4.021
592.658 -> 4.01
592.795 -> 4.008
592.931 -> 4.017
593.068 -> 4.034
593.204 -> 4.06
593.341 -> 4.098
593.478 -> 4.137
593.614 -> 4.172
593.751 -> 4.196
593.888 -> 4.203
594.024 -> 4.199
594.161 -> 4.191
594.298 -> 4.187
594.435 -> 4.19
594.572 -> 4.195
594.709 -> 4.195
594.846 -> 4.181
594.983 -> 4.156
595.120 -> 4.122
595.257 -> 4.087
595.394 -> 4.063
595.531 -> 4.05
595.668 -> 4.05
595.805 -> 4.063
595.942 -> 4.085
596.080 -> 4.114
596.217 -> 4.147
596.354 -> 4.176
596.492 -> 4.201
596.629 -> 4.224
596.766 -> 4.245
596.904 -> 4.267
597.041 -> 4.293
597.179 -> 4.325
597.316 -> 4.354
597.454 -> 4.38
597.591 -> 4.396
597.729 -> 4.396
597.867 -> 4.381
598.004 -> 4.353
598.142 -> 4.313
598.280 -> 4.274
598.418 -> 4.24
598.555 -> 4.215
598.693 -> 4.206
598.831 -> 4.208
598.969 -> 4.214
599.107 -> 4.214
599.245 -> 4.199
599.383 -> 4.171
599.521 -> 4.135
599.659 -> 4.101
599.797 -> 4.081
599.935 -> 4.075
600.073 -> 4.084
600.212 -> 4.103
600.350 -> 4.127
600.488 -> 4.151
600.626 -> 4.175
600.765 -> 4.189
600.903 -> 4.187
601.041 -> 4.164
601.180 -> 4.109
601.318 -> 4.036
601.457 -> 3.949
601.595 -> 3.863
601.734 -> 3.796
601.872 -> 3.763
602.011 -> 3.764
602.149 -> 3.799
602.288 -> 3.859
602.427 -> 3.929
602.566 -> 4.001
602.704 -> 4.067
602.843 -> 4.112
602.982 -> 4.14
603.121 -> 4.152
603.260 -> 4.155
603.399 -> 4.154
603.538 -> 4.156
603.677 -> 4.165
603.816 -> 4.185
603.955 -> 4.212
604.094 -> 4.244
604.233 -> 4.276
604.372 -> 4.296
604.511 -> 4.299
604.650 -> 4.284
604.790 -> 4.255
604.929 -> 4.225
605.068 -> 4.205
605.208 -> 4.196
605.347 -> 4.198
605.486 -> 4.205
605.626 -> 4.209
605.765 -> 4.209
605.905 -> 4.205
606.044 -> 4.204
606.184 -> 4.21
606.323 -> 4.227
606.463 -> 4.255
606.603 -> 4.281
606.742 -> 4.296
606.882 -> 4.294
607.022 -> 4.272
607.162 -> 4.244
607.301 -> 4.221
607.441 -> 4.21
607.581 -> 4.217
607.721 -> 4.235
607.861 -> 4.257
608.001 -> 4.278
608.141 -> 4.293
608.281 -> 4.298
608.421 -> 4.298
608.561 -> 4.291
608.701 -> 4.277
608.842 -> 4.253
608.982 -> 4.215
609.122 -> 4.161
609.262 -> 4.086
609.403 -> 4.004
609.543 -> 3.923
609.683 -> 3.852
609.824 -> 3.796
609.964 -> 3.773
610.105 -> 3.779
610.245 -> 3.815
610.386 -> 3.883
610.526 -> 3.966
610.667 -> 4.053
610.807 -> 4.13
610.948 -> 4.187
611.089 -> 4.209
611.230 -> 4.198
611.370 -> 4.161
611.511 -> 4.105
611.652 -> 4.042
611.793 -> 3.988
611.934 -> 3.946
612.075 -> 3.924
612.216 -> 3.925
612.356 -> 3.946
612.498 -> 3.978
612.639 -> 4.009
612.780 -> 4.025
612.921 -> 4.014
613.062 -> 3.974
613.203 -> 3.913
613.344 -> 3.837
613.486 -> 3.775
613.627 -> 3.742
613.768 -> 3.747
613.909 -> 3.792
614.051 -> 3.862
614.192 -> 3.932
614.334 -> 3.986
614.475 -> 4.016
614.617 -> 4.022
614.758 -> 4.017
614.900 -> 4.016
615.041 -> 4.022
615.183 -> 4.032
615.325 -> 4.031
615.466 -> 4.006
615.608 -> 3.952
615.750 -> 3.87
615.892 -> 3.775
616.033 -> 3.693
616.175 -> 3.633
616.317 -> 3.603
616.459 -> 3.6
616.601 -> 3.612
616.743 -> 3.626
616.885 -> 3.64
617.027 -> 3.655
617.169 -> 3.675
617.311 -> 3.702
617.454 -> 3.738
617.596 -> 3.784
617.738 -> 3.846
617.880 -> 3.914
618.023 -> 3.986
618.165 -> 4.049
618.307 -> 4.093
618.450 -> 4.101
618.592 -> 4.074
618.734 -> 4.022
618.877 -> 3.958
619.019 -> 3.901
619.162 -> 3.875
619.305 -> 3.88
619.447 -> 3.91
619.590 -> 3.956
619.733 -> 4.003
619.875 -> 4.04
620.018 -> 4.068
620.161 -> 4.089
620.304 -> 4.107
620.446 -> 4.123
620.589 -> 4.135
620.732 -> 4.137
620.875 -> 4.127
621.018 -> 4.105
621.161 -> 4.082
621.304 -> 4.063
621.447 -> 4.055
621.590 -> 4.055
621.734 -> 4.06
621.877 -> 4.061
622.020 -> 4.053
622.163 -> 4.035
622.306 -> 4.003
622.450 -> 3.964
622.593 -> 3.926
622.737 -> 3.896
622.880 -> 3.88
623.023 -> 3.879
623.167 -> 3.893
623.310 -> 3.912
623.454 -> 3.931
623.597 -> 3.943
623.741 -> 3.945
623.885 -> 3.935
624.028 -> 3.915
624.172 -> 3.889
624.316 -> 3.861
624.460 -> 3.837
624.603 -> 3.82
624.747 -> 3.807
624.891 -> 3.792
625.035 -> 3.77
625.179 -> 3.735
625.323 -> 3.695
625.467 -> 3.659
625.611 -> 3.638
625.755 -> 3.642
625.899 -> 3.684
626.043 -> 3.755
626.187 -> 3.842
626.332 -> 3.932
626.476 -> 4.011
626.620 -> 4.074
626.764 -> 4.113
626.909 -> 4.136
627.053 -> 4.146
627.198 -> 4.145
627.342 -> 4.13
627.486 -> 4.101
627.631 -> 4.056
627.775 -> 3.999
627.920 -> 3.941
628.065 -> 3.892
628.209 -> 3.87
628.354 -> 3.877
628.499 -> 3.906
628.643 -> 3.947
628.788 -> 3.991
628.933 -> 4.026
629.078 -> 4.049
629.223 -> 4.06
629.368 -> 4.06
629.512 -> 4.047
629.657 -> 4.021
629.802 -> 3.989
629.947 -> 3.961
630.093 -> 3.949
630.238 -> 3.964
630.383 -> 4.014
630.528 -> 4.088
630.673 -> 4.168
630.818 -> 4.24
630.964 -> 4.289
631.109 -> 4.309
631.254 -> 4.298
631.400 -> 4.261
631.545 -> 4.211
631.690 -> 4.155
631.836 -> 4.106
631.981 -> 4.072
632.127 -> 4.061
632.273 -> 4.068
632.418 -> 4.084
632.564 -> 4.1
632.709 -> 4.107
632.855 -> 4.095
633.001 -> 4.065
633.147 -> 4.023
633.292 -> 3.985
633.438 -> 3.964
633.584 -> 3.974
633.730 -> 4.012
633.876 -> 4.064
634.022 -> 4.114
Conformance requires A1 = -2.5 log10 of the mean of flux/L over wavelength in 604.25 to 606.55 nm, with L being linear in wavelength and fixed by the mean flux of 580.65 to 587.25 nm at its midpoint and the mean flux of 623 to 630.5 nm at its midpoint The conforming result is -0.042 mag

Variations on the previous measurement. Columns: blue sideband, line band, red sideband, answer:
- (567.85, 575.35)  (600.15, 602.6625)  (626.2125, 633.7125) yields 0.01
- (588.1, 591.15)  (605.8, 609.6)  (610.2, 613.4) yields -0.08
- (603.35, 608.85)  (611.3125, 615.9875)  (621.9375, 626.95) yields 0.04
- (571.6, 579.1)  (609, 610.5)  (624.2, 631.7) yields 0.02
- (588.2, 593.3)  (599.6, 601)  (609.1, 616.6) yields -0.08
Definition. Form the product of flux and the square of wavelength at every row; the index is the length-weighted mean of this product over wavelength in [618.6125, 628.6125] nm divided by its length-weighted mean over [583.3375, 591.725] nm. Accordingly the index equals 1.14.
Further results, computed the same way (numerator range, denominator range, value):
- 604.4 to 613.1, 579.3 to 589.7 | 1.10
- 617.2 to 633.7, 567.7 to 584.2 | 1.14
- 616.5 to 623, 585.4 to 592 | 1.14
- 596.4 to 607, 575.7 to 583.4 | 1.07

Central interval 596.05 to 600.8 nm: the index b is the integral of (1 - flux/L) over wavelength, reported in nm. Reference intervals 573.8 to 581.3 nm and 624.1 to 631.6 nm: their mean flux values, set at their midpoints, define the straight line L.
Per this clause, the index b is -0.18 nm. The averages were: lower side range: 4.14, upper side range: 3.97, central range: 4.22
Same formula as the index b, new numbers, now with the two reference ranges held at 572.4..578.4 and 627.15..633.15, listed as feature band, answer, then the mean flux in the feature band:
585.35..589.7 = 0.285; 3.8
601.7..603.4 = 0.039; 3.97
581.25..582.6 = -0.106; 4.39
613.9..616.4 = 0.100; 3.9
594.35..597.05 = -0.057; 4.15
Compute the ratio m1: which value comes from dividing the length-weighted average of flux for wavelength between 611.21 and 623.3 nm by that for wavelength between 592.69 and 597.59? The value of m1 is 0.9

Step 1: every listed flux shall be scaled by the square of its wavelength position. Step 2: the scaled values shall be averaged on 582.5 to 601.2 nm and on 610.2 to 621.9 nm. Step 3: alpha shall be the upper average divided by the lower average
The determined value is 1.05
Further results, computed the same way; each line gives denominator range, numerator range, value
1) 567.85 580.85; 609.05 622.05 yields 1.12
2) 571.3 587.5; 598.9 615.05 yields 1.08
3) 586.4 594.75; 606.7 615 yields 1.10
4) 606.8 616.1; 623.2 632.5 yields 1.04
